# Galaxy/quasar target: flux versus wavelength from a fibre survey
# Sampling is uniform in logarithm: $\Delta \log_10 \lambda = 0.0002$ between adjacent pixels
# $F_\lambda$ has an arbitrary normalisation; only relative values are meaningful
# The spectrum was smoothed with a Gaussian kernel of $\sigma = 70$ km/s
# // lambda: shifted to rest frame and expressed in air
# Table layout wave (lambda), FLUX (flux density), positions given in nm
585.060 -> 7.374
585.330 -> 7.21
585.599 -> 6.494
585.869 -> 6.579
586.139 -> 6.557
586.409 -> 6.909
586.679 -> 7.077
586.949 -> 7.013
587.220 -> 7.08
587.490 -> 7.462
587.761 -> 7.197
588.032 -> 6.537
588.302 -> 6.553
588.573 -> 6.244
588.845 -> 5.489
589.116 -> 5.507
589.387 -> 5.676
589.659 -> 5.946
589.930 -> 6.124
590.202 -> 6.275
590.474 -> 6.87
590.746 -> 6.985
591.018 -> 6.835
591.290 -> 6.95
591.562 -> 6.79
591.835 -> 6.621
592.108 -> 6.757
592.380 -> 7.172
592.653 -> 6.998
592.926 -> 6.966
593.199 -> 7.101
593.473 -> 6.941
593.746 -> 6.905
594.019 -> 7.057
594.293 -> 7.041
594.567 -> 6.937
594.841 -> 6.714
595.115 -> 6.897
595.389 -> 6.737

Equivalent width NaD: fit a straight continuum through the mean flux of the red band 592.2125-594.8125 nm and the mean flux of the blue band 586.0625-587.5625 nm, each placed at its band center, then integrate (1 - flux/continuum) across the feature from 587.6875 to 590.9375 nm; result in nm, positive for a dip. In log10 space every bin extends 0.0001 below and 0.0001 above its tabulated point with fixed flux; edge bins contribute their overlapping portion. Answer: 0.340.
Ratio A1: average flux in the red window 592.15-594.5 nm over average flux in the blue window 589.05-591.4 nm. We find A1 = 1.10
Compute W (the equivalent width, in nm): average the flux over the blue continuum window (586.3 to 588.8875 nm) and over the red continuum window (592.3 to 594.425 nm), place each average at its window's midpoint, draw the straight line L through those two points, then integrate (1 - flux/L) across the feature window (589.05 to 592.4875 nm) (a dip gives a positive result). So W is 0.20 nm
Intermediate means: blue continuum 6.8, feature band 6.52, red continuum 7.02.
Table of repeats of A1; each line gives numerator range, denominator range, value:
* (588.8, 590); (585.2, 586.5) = 0.85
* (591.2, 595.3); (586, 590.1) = 1.07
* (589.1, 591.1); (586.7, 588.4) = 0.90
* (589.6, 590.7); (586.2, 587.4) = 0.91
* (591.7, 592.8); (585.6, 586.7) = 1.03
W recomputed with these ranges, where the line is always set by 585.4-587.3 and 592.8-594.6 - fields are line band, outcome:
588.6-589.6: 0.178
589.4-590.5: 0.116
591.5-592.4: 0.020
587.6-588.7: 0.033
